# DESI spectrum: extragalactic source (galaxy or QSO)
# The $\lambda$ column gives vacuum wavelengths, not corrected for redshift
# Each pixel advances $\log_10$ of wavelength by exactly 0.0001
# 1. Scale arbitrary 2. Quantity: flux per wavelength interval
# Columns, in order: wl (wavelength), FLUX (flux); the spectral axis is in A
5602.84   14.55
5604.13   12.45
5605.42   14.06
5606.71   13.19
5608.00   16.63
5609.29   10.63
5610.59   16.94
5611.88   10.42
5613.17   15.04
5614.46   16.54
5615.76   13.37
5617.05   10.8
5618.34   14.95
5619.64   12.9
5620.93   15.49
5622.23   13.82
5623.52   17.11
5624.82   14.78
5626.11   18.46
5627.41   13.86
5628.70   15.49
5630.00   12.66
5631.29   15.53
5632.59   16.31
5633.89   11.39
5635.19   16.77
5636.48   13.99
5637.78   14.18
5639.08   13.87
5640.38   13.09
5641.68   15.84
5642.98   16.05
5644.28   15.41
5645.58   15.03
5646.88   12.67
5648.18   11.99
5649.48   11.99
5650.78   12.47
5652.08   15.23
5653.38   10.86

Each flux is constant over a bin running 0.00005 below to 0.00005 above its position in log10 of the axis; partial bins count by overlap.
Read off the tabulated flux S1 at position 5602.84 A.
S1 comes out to 14.55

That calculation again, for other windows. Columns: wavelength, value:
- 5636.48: 13.99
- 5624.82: 14.78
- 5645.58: 15.03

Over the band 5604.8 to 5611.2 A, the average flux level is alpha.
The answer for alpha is 14.3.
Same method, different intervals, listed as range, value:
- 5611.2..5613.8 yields 12.8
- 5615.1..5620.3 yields 13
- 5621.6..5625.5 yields 15.3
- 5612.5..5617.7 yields 13.9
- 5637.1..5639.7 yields 14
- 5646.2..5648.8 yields 12.4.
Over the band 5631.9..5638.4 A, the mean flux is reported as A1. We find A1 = 14.5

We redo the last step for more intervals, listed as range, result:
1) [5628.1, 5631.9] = 14.5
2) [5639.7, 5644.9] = 15.1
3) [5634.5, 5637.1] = 15.4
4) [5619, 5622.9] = 14.1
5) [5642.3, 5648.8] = 14.2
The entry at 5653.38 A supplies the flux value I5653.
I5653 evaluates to 10.86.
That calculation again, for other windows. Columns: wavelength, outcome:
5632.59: 16.31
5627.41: 13.86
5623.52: 17.11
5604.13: 12.45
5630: 12.66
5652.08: 15.23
